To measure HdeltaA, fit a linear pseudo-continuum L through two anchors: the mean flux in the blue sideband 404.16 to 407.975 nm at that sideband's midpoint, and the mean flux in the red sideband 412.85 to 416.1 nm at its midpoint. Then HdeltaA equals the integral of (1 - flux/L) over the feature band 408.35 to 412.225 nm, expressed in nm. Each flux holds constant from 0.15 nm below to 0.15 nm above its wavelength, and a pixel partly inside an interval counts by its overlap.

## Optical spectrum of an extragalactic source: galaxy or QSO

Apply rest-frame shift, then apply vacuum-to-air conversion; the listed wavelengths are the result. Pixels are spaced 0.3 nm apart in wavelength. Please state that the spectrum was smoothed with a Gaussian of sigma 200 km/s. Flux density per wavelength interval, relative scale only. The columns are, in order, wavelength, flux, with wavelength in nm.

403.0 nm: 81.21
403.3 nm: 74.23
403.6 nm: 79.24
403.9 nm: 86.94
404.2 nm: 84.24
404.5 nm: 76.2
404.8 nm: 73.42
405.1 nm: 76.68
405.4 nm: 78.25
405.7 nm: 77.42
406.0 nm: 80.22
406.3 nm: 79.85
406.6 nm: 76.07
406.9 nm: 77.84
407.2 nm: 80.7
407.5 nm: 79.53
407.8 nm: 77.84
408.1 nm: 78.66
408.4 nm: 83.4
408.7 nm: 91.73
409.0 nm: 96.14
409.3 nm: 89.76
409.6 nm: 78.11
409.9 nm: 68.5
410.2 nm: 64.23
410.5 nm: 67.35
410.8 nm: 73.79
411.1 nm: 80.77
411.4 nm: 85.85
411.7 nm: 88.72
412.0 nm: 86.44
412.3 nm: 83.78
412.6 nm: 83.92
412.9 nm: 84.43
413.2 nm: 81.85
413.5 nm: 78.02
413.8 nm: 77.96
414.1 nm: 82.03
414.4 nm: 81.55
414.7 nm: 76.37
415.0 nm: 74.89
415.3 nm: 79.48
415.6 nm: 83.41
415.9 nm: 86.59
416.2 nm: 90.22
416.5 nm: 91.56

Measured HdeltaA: -0.08 nm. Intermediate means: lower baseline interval 78.2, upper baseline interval 80.6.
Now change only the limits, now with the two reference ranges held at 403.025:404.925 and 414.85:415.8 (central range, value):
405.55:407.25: 0.017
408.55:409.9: -0.123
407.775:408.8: -0.048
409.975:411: 0.134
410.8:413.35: -0.138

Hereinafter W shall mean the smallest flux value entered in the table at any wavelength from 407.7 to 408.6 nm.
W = 77.84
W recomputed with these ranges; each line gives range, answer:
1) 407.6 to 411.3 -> 64.23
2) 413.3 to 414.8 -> 76.37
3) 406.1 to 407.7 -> 76.07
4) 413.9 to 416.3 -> 74.89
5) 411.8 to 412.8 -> 83.78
